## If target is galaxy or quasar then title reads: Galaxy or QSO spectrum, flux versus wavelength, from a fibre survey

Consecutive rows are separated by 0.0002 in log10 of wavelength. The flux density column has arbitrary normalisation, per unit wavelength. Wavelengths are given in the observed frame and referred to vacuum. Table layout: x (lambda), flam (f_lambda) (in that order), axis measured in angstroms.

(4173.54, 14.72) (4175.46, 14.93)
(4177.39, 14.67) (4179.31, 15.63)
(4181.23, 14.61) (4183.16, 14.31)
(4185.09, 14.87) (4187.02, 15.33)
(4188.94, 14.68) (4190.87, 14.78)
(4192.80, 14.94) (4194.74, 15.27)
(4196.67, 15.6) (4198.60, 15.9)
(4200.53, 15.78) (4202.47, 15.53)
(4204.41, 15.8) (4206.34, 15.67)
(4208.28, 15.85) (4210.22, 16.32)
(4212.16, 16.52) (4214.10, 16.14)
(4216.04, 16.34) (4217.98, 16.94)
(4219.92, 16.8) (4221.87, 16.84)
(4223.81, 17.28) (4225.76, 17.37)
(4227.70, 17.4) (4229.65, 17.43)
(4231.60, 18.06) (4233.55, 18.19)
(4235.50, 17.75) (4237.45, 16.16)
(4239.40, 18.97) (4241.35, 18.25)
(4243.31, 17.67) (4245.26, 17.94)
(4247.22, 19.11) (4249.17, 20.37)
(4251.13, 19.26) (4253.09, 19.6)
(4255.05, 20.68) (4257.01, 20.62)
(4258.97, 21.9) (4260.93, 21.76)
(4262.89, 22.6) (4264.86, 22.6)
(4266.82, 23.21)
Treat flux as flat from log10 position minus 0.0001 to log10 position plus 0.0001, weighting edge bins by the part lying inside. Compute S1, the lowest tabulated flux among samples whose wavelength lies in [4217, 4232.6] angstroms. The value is 16.8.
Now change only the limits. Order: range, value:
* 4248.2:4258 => 19.26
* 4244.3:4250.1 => 17.94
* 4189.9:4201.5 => 14.78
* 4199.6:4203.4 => 15.53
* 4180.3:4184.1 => 14.31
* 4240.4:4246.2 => 17.67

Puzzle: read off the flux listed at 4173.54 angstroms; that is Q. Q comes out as 14.72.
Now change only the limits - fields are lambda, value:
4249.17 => 20.37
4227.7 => 17.4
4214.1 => 16.14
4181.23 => 14.61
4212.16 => 16.52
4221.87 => 16.84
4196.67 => 15.6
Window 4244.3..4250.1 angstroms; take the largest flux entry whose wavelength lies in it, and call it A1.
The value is 20.37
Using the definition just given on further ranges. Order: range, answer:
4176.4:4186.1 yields 15.63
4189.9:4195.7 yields 15.27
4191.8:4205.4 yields 15.9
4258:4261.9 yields 21.9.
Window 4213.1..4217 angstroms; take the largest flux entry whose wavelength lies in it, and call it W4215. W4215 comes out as 16.34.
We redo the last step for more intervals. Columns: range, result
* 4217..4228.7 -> 17.4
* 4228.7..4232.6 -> 18.06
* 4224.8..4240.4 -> 18.97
